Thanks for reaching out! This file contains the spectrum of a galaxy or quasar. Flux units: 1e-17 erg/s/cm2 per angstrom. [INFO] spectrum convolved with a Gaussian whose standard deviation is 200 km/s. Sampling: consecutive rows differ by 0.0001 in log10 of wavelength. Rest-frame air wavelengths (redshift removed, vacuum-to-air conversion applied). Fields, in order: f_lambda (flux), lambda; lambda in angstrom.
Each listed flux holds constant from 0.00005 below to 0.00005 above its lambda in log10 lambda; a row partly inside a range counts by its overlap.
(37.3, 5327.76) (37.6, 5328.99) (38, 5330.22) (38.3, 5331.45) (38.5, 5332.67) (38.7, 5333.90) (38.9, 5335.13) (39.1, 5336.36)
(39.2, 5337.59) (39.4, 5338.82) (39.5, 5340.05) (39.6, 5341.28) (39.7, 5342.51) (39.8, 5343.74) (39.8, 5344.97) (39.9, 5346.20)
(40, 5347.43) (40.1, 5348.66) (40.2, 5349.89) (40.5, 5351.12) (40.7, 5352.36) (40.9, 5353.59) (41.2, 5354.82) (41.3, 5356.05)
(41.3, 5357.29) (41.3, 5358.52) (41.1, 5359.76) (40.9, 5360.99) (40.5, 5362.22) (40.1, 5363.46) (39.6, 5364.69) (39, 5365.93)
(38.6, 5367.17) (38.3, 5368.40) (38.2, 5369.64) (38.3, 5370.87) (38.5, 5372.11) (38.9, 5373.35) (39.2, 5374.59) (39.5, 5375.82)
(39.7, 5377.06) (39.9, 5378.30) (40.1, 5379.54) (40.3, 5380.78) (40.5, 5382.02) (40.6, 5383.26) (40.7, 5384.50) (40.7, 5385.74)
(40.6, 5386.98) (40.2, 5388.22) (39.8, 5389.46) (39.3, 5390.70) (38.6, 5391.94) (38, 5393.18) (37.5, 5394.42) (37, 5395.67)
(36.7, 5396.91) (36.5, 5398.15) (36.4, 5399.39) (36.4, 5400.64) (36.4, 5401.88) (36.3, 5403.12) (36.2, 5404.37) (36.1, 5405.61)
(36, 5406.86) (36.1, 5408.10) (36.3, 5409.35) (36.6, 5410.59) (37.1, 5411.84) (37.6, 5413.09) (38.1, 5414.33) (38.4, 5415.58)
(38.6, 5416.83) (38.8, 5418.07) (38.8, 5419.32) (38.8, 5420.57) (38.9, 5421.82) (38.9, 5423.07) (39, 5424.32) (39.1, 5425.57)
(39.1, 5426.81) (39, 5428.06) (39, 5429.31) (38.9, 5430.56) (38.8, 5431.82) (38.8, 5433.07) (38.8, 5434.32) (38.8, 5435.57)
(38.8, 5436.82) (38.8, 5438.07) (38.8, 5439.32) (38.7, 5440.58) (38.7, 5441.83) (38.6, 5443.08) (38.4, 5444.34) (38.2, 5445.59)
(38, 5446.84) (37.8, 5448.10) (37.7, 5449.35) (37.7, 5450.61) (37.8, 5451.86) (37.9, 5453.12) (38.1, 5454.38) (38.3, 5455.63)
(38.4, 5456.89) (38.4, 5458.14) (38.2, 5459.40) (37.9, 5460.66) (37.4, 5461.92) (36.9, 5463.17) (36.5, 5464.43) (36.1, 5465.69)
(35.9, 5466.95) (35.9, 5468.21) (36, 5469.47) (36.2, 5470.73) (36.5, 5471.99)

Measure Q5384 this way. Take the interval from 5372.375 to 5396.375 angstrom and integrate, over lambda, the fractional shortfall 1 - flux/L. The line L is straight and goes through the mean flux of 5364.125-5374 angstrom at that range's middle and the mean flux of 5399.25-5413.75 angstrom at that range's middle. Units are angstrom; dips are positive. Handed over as -1.1 angstrom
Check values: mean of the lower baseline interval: 38.6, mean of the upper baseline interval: 36.5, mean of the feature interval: 39.5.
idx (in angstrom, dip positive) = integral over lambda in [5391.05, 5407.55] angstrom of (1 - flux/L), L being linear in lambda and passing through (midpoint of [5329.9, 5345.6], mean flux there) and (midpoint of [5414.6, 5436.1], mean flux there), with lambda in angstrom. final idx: 0.9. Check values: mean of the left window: 39.1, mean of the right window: 38.8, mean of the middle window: 36.8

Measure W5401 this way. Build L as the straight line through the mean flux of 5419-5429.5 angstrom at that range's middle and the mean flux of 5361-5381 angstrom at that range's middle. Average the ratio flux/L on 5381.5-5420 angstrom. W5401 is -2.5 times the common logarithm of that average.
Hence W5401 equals 0.03 mag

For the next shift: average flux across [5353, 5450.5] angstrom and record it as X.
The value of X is 38.7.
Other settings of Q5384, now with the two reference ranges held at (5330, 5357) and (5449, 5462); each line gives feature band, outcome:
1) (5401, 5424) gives 0.72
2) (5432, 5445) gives -0.16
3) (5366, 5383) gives 0.00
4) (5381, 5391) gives -0.32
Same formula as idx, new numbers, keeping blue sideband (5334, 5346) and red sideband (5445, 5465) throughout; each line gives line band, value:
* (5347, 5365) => -0.7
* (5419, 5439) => -0.4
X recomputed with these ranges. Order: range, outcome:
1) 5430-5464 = 38.3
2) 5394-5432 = 37.6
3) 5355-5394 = 39.8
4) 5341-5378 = 39.9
